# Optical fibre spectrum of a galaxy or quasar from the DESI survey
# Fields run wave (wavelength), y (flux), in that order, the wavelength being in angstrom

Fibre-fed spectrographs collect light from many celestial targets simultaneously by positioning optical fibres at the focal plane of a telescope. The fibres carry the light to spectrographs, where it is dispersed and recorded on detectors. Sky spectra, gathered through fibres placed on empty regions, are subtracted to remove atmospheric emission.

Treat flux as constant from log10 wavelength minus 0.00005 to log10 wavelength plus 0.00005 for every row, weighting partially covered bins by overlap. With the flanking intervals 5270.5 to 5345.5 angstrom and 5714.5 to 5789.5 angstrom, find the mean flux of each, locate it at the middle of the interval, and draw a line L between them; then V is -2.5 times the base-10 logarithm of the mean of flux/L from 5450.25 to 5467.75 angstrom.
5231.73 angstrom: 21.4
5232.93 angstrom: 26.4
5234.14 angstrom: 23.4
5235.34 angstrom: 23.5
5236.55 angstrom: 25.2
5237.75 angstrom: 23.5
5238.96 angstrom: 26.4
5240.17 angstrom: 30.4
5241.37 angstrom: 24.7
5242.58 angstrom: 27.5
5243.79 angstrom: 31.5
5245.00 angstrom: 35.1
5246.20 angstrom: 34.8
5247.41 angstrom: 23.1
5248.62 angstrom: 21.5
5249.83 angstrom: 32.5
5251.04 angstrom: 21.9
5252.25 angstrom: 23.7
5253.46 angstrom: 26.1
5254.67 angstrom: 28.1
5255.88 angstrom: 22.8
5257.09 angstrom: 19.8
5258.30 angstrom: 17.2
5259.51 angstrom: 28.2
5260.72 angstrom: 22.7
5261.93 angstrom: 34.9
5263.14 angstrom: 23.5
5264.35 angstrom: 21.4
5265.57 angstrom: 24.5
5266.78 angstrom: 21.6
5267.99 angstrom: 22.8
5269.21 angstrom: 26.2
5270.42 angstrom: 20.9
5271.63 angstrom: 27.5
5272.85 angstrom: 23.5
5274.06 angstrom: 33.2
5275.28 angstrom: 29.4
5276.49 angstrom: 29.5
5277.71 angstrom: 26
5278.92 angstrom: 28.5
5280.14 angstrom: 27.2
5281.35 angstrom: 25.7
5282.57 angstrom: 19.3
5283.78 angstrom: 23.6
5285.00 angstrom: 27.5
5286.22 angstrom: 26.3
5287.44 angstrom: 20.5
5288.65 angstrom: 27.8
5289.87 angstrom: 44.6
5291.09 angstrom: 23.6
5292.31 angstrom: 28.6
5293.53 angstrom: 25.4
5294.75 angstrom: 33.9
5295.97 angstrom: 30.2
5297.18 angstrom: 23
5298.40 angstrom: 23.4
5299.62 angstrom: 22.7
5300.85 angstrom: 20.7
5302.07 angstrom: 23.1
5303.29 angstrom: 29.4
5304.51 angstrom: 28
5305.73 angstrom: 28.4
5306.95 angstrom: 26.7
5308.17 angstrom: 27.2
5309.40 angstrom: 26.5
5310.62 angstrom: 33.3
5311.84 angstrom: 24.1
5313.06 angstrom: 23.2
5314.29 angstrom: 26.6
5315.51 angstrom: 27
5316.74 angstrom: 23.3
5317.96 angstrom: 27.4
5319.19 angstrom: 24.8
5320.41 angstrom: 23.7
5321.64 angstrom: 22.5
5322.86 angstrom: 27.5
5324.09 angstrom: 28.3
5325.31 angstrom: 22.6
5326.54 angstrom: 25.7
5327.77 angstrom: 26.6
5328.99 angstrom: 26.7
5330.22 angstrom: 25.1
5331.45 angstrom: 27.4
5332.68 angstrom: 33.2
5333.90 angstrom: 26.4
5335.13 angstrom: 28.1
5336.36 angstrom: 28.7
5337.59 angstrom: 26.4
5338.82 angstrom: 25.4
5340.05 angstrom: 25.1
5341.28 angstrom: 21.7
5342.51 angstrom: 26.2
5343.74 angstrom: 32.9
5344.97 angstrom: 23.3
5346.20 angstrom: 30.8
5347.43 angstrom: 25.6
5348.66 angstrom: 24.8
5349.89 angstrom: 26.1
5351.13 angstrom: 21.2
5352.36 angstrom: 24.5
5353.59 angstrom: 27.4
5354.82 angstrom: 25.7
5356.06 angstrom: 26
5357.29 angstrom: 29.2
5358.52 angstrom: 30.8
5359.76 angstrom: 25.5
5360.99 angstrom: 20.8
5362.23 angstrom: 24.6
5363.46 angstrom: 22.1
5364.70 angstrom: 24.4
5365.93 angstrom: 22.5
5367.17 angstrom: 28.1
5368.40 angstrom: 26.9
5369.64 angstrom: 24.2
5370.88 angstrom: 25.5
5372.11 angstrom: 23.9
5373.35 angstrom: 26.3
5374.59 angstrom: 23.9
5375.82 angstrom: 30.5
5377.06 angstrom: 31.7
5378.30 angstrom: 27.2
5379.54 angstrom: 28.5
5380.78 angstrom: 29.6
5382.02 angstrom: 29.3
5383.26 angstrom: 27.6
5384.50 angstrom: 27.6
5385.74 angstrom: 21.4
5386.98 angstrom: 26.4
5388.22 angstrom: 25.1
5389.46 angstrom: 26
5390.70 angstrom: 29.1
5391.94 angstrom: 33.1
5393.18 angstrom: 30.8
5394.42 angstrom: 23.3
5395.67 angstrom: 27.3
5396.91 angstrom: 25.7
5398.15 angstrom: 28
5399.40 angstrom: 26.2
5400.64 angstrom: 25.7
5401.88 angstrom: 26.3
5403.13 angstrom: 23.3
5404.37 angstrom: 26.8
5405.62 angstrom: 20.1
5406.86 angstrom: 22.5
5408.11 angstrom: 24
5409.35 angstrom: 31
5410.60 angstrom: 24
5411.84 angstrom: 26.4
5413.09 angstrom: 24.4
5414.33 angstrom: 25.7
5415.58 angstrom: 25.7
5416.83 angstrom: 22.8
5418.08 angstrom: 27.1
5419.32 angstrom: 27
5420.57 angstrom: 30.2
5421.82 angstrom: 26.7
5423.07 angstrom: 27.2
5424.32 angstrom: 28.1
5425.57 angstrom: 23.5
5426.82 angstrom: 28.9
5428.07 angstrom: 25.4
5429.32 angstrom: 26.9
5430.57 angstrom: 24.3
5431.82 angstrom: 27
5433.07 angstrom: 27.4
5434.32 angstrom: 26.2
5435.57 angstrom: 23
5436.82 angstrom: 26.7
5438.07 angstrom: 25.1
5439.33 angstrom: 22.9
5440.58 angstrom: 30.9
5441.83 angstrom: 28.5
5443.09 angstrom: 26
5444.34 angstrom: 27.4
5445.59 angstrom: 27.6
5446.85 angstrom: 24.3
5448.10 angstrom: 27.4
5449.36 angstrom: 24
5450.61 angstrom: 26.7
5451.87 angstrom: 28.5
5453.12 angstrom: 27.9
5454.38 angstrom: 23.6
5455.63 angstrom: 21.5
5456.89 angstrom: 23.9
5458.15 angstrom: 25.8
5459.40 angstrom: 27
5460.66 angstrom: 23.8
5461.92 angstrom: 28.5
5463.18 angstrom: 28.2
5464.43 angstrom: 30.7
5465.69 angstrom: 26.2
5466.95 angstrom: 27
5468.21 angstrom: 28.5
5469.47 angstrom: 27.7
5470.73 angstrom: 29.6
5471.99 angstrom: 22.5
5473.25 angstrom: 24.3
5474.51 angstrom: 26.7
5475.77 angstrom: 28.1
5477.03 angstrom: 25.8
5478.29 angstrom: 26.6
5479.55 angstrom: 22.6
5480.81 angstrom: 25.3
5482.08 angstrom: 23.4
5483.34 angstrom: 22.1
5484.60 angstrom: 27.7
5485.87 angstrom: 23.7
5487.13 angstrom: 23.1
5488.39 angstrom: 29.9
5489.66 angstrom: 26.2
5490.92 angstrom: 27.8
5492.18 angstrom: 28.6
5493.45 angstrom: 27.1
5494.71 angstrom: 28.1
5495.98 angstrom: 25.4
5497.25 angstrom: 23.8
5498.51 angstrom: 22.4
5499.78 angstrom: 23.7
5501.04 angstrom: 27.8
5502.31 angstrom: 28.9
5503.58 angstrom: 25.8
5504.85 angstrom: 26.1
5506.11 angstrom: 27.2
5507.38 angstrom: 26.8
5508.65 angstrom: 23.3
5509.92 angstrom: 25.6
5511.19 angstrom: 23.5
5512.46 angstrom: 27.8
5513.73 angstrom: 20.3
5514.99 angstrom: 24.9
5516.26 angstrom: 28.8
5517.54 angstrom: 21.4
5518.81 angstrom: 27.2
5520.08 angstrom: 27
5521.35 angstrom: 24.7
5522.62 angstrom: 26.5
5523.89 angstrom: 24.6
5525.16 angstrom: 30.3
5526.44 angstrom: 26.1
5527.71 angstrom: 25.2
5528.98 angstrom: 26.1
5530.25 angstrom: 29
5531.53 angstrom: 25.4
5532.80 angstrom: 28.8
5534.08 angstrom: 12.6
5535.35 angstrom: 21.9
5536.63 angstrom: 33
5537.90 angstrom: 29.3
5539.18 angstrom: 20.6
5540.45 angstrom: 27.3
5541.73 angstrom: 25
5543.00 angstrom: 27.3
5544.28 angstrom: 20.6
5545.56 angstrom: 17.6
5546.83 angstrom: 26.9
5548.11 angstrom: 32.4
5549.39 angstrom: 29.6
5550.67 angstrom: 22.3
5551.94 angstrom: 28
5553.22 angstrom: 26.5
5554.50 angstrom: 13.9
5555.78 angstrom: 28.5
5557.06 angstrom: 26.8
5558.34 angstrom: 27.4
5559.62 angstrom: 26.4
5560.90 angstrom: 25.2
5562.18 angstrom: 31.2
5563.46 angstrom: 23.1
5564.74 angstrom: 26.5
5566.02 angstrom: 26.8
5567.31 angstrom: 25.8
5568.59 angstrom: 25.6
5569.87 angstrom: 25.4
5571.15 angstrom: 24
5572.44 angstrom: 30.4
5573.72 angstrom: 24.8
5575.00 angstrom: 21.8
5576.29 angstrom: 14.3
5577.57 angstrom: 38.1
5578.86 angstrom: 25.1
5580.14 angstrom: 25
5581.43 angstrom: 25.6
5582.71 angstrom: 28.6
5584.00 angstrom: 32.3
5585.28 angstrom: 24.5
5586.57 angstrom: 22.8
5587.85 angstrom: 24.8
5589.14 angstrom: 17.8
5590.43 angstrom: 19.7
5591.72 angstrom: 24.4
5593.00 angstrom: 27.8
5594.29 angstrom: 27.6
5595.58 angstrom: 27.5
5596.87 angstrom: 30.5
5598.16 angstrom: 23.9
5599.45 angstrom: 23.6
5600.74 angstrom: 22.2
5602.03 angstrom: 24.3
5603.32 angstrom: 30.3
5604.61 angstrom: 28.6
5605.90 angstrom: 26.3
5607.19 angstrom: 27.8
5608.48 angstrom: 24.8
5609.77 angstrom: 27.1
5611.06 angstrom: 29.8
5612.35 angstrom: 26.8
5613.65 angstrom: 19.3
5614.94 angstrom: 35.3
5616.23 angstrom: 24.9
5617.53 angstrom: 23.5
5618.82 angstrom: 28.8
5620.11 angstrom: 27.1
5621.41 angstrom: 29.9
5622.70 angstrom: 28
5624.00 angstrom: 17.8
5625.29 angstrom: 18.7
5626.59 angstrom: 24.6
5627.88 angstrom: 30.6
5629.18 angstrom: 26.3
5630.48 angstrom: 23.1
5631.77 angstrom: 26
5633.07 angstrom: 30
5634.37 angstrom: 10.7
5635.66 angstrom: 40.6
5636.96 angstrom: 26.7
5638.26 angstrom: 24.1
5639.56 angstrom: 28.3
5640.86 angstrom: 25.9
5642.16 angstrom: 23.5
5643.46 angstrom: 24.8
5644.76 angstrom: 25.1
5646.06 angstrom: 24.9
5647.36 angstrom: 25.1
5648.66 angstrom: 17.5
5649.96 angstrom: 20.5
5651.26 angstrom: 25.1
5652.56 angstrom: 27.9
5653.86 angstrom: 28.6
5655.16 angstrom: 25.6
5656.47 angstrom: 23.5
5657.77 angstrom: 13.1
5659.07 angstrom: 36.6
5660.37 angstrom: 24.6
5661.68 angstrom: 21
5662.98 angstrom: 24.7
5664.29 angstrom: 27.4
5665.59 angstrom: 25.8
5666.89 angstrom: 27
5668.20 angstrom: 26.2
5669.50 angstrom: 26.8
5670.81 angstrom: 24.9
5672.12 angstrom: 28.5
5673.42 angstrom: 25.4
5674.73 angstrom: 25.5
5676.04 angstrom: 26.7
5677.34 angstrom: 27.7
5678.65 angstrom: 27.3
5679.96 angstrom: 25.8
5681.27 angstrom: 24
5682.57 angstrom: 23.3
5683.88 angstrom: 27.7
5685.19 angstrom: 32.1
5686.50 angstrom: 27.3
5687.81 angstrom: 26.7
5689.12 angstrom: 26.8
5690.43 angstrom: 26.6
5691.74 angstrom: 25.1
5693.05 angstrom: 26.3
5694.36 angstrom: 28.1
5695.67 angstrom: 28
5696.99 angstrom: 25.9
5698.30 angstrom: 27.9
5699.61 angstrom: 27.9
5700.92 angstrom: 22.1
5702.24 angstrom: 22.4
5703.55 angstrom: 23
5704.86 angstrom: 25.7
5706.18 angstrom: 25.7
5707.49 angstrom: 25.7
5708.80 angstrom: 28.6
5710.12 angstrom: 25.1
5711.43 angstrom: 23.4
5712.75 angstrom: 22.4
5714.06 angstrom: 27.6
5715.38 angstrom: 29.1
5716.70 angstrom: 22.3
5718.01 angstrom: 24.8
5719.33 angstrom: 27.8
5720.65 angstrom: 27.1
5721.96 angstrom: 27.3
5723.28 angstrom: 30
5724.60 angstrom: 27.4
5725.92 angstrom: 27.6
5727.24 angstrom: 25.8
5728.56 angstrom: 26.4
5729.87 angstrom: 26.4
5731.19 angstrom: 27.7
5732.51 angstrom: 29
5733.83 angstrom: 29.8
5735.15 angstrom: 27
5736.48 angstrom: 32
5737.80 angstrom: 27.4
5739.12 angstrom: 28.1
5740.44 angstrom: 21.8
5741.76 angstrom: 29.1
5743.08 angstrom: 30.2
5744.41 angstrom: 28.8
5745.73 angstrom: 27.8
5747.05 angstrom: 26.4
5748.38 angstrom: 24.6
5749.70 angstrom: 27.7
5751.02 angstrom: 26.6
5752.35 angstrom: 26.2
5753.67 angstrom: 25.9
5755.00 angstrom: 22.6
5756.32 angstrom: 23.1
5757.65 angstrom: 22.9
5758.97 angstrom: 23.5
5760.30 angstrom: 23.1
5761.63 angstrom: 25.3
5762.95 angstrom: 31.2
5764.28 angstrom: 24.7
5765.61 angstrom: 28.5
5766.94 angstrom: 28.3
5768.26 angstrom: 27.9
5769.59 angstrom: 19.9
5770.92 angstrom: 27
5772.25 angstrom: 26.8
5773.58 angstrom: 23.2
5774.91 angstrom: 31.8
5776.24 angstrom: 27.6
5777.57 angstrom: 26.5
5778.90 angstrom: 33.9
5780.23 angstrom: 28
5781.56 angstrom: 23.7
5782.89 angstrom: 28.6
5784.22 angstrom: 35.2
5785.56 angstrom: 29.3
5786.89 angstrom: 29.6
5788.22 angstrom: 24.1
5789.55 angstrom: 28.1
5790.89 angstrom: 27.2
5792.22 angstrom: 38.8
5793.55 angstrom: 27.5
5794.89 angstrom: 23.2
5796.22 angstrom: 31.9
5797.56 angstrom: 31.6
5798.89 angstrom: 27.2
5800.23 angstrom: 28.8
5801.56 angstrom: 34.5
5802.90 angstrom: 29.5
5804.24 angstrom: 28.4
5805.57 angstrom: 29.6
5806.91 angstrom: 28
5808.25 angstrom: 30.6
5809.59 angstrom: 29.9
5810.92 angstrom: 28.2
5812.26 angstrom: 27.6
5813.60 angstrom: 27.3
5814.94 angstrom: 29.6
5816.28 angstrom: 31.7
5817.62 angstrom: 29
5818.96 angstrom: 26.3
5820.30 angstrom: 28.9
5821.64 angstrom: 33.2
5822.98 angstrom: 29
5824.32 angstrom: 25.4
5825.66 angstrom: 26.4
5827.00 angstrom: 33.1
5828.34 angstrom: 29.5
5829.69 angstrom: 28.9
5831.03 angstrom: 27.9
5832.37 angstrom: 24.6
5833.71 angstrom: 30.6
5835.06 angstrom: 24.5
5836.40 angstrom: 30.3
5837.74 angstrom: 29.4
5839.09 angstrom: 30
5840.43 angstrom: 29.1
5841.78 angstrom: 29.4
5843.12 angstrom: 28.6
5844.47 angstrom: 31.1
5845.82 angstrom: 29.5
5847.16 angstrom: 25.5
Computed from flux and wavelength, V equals 0.01 mag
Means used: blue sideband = 26.6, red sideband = 27.1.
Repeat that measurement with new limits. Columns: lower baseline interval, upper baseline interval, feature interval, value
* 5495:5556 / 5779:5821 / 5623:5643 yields 0.07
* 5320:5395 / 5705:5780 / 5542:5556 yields 0.08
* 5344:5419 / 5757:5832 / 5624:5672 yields 0.10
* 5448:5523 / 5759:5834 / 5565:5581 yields 0.04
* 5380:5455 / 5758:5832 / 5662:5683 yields 0.07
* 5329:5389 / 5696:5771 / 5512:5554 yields 0.03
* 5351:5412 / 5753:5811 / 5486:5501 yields 0.03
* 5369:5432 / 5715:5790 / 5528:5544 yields 0.05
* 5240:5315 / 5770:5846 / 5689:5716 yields 0.10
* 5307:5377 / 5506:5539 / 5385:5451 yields -0.01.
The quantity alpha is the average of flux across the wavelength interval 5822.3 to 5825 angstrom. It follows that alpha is 27.2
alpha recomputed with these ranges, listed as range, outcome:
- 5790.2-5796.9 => 29.7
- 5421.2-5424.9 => 27.3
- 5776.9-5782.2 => 28.1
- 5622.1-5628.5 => 23.9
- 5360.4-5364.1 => 22.5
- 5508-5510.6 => 24.4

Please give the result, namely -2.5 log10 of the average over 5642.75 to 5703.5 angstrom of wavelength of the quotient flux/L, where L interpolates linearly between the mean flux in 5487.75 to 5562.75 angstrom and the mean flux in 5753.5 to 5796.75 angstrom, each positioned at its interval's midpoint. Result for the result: 0.04 mag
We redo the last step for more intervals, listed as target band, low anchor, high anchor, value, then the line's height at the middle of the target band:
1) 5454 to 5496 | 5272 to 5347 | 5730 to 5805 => 0.04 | 27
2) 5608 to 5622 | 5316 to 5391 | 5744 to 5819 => 0.01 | 27.2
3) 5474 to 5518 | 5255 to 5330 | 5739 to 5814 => 0.04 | 26.7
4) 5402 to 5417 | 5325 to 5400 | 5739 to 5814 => 0.08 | 26.6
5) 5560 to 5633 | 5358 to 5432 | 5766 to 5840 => 0.06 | 27.4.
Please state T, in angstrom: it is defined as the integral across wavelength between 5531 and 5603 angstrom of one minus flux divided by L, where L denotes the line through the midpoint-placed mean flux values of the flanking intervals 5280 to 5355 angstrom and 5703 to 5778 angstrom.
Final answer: 2.9 angstrom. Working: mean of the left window 26.3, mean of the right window 26.5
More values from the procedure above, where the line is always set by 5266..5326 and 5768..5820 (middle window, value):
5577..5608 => 1.7 angstrom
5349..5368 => 0.9 angstrom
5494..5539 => 2.8 angstrom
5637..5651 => 1.9 angstrom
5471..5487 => 1.3 angstrom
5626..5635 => 1.1 angstrom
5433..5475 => 1.1 angstrom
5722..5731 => 0.3 angstrom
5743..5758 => 1.3 angstrom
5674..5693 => 1.0 angstrom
